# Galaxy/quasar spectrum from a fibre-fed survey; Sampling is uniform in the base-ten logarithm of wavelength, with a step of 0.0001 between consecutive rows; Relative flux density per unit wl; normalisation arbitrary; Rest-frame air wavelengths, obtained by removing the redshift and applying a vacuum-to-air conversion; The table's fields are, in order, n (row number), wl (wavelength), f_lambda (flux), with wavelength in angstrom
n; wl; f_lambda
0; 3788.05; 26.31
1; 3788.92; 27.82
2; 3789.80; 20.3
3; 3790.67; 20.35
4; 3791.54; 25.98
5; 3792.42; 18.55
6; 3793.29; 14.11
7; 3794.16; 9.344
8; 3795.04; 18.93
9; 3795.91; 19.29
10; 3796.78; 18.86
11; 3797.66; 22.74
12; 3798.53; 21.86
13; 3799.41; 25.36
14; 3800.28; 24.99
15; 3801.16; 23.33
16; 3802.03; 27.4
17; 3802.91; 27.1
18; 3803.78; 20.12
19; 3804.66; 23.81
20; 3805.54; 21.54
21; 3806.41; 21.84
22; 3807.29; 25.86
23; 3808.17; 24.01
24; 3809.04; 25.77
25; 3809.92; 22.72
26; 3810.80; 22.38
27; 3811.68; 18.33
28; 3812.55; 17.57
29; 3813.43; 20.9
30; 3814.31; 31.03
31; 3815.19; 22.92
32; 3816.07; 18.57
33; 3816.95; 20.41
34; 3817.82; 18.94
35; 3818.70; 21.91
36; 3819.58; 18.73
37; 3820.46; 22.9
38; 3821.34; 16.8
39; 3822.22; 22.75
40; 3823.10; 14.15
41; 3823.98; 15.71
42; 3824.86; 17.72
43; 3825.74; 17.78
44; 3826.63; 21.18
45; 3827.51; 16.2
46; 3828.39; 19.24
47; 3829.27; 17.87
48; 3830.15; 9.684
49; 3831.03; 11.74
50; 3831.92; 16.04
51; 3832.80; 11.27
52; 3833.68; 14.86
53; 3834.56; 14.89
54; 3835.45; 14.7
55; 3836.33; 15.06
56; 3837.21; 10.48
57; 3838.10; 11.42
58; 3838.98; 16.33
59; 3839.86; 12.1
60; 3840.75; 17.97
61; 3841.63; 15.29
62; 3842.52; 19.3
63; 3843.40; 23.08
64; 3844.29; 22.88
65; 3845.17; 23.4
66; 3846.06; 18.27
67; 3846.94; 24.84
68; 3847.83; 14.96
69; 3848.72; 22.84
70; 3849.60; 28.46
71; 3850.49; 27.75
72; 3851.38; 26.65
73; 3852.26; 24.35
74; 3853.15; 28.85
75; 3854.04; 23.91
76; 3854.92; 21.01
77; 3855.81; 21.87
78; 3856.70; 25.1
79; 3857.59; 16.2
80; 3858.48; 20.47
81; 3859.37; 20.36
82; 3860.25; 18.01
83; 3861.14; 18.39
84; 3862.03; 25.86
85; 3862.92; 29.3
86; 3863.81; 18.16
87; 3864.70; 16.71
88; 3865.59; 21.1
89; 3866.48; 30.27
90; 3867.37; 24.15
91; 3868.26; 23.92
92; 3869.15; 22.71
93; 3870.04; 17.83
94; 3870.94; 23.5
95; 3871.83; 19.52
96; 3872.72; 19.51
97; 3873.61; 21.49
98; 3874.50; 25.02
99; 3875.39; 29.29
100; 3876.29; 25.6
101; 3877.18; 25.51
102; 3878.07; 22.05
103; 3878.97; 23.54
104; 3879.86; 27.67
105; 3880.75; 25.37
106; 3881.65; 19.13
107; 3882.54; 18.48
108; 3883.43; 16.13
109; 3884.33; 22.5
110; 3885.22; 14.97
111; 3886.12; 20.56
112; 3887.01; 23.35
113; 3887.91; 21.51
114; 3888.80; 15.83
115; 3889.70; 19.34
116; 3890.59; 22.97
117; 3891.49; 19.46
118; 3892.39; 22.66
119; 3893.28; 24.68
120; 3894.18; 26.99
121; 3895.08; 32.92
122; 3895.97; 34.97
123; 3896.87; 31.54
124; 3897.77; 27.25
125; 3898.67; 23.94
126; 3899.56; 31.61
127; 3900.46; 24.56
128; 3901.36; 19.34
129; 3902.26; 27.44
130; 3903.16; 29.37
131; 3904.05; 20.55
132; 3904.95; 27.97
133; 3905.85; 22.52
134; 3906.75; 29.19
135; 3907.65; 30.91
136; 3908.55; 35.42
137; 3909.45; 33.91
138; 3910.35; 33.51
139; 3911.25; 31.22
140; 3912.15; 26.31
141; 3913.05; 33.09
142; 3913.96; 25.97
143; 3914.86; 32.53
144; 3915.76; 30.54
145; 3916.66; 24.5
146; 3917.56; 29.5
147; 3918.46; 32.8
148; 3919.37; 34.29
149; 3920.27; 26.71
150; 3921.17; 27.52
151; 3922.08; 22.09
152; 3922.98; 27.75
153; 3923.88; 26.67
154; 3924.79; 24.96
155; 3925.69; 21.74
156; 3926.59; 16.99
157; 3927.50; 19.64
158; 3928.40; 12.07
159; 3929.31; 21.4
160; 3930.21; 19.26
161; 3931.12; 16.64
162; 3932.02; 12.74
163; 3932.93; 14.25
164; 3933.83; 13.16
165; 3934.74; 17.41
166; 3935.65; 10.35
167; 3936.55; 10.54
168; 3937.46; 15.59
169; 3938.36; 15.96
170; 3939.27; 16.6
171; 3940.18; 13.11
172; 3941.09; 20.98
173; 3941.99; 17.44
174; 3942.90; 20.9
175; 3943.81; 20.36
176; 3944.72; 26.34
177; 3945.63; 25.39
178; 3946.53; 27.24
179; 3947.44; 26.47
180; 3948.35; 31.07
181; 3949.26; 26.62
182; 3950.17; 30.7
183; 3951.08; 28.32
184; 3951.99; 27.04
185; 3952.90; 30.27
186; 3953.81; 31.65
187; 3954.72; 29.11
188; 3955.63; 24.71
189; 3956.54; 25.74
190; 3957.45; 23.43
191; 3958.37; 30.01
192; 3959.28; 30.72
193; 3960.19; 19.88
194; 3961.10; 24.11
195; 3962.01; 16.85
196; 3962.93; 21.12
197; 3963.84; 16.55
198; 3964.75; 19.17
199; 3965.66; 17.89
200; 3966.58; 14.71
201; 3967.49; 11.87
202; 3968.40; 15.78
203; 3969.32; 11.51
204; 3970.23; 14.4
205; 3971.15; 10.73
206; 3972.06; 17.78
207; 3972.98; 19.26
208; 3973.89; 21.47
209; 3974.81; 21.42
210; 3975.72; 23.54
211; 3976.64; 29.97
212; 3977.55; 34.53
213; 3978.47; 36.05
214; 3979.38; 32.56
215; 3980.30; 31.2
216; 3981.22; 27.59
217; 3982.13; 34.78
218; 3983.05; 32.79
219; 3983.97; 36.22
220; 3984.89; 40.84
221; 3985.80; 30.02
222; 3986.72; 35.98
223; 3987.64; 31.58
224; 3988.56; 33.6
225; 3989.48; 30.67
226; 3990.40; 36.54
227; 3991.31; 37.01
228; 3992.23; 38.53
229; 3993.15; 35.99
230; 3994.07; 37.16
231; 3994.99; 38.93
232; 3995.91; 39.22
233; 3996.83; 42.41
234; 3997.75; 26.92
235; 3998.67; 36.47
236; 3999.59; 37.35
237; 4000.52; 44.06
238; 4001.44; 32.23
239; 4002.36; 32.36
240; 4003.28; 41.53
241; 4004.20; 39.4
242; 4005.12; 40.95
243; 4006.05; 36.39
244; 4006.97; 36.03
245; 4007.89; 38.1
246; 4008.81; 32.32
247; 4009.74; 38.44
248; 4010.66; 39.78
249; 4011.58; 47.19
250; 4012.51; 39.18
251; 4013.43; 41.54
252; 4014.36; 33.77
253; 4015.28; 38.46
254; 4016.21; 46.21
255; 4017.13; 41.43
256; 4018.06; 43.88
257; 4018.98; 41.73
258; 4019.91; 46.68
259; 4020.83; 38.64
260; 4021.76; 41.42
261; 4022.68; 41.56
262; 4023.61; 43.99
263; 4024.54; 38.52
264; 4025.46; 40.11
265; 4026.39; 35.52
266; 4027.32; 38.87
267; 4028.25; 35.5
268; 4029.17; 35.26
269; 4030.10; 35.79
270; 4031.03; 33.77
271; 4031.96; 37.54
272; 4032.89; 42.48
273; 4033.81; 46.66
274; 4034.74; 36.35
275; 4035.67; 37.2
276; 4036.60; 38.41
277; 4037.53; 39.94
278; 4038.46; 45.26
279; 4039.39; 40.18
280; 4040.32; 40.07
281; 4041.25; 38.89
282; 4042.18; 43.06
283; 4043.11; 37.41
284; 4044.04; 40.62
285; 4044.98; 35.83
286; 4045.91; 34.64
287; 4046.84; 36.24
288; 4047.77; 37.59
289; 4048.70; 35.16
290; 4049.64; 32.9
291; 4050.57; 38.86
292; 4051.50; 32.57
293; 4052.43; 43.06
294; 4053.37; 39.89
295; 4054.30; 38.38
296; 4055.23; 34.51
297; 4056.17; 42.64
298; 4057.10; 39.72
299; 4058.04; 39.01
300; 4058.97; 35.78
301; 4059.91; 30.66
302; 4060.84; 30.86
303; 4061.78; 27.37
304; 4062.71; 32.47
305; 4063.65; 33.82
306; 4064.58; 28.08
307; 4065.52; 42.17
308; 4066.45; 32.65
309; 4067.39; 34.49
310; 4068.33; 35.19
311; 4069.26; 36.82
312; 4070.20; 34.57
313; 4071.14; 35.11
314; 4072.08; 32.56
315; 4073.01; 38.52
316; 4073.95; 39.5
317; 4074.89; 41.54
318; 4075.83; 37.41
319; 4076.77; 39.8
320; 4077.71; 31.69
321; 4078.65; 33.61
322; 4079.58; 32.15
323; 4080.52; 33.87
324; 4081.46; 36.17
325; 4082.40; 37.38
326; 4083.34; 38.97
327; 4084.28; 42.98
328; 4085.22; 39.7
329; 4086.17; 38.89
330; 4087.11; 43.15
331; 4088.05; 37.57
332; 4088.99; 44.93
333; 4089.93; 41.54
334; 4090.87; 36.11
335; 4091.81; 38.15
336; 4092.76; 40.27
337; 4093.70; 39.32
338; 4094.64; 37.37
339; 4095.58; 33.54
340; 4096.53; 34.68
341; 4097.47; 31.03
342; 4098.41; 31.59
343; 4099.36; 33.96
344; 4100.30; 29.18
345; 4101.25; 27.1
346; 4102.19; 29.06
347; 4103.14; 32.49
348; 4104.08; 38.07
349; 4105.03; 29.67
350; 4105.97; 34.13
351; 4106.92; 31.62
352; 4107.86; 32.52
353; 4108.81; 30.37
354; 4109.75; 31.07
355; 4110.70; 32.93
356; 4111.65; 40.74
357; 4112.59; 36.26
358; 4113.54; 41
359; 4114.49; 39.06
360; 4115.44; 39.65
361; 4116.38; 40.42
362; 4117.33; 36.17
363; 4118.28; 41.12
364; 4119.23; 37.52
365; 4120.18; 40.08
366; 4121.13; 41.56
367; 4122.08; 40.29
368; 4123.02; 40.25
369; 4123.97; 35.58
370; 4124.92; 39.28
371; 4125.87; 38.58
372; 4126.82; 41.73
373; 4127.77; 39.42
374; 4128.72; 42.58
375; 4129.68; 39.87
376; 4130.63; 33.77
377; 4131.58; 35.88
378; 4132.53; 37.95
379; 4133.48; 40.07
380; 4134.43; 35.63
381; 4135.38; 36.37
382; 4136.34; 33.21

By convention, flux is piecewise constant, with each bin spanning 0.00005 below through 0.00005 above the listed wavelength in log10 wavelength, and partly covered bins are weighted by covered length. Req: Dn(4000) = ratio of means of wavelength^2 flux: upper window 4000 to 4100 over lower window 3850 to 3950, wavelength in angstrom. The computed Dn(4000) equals 1.7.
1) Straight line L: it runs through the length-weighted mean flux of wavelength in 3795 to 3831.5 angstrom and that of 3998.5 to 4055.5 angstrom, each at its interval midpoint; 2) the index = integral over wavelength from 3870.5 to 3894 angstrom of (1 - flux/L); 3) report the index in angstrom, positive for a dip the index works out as 4.07 angstrom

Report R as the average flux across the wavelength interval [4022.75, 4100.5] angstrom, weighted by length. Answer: 37.1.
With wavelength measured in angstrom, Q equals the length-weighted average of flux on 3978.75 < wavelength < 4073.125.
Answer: 37.3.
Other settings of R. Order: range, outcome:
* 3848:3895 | 22.5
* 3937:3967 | 23.2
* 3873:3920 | 26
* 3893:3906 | 27.2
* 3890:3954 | 24.6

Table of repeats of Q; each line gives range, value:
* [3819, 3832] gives 17.3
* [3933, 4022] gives 29.3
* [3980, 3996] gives 34.9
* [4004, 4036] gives 39.5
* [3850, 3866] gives 22.5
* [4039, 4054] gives 37.9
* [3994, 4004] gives 37.2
